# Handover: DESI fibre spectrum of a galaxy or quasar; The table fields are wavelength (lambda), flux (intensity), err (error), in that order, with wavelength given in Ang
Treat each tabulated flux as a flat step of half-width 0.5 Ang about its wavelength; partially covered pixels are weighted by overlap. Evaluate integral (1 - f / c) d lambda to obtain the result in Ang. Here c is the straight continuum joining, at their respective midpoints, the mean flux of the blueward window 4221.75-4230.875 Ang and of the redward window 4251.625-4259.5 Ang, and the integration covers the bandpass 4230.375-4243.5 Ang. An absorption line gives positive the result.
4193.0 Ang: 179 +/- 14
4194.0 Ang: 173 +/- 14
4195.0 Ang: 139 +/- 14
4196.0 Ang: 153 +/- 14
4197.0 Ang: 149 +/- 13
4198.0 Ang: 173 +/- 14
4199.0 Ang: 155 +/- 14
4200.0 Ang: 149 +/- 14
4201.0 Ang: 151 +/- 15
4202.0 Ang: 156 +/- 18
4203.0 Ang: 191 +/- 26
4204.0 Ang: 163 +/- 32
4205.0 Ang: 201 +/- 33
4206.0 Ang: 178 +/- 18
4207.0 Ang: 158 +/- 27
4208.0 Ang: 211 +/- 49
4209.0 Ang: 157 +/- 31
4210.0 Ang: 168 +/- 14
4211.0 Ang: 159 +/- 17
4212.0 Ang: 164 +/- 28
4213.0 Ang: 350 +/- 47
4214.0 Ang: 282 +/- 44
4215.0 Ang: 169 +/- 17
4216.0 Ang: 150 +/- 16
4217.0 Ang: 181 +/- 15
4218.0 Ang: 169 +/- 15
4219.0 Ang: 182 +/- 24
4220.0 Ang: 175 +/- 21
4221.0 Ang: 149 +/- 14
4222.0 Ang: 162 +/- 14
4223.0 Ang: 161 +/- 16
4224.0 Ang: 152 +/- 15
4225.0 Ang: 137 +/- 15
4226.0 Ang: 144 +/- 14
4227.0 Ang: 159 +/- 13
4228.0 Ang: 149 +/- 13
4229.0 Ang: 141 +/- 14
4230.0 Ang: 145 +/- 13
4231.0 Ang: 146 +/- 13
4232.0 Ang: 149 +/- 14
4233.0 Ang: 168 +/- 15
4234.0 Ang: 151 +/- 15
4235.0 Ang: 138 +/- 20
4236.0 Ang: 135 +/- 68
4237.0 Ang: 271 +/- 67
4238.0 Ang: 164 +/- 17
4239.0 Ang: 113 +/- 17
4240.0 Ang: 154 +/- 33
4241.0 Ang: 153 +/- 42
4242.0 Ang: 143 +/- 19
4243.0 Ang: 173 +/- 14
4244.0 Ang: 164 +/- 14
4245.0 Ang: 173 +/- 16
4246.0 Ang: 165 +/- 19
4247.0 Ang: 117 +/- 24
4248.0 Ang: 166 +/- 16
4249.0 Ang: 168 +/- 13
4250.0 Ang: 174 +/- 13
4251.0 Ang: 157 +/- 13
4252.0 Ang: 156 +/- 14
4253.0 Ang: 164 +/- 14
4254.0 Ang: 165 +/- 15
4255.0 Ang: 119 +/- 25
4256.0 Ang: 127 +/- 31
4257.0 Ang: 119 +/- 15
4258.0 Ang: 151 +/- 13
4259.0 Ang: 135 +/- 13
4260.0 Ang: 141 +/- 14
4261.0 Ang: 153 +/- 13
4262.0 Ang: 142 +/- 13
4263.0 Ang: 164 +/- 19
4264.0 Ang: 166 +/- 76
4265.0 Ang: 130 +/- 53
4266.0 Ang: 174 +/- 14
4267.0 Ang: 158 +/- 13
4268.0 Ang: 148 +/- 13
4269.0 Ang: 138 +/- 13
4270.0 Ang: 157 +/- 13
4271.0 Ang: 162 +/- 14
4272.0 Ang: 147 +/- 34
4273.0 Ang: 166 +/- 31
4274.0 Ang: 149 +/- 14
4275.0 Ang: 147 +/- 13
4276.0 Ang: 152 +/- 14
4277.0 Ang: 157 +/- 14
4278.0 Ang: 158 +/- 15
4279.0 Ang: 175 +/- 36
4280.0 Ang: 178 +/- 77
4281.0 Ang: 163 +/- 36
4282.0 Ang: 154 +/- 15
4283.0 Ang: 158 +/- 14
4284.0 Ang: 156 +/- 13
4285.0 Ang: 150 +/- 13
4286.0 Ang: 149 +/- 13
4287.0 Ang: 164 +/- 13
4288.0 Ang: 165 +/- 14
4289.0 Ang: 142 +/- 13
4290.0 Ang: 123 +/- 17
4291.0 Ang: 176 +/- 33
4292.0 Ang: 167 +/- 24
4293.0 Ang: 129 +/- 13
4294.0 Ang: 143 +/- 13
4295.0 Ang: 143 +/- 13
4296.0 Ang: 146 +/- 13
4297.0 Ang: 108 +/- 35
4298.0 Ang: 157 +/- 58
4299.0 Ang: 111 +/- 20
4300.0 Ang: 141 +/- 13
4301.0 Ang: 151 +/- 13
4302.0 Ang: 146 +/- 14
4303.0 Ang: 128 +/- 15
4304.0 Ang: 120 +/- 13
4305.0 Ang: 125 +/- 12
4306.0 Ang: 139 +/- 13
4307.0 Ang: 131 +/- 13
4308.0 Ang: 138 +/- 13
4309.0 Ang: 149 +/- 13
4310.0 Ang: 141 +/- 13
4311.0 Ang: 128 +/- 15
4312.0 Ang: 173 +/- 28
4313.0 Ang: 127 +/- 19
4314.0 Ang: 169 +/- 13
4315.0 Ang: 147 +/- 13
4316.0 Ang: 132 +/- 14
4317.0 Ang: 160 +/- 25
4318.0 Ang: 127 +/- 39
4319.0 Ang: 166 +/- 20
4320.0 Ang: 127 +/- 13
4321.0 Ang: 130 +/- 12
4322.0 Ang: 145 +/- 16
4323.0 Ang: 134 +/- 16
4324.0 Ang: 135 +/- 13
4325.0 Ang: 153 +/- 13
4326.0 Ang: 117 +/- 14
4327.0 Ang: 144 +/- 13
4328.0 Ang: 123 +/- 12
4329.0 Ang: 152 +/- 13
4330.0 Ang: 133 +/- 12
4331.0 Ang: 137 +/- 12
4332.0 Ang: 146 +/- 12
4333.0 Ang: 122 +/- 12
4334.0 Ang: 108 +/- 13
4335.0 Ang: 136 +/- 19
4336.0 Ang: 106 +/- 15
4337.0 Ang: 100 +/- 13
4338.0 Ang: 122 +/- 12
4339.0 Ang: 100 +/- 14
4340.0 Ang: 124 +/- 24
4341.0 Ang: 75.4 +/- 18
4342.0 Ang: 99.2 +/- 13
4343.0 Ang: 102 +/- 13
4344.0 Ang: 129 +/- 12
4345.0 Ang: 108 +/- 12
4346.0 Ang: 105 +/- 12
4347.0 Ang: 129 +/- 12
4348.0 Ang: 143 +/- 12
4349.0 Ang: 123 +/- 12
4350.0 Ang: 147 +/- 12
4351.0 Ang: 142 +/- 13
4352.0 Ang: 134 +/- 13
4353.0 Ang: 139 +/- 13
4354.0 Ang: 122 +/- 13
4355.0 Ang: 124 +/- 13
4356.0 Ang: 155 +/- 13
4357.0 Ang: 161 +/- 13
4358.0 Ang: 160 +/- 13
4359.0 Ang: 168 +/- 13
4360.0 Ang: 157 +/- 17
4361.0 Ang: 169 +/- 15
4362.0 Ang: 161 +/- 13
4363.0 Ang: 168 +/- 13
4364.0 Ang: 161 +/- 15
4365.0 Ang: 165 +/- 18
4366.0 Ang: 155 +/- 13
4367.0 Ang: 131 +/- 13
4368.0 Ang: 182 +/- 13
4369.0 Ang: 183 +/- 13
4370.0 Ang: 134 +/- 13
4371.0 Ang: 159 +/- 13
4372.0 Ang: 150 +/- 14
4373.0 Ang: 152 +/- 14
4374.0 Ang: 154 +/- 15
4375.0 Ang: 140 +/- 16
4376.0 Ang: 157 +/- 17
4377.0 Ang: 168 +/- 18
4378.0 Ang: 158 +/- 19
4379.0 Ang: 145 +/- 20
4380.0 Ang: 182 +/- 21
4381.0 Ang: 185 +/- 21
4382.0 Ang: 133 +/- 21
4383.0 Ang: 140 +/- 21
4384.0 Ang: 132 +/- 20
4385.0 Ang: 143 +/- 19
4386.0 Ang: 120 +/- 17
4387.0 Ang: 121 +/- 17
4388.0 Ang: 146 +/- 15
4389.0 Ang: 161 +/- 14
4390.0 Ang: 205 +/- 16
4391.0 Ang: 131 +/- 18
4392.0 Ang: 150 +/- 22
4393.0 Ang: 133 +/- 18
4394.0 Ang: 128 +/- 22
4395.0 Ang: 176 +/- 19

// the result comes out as -1.03 Ang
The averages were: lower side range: 150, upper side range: 142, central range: 158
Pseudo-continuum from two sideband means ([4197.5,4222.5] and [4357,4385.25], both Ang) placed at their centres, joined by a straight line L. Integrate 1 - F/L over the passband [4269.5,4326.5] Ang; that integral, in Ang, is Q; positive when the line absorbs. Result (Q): 7.3 Ang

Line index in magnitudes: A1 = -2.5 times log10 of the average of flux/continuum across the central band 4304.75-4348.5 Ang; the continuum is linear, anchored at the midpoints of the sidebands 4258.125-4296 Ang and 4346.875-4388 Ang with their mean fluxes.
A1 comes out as 0.164 mag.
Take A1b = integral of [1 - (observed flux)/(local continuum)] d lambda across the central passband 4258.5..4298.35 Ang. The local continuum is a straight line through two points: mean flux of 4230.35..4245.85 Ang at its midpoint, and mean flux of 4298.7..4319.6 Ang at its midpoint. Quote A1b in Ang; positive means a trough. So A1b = -0.9 Ang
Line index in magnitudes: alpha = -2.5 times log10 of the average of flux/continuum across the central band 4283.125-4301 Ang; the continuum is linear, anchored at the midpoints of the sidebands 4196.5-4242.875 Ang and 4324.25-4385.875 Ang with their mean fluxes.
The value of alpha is 0.05 mag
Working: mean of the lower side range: 168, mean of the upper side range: 140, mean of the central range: 146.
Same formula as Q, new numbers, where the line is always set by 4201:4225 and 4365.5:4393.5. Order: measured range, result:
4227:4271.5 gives 5.3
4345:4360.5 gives 1.7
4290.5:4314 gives 3.5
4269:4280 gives 0.8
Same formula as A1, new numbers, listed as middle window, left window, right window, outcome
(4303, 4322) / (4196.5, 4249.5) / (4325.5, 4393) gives 0.071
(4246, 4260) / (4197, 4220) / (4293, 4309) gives 0.082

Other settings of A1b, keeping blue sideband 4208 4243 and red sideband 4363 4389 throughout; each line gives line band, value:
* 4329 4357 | 5.7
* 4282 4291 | 0.5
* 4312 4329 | 1.8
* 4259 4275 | 1.1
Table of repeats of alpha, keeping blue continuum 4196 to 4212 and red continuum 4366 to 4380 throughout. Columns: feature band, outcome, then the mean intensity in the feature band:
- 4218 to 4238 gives 0.04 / 159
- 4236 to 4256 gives 0.03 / 160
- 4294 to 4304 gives 0.18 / 136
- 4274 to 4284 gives 0.02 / 159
